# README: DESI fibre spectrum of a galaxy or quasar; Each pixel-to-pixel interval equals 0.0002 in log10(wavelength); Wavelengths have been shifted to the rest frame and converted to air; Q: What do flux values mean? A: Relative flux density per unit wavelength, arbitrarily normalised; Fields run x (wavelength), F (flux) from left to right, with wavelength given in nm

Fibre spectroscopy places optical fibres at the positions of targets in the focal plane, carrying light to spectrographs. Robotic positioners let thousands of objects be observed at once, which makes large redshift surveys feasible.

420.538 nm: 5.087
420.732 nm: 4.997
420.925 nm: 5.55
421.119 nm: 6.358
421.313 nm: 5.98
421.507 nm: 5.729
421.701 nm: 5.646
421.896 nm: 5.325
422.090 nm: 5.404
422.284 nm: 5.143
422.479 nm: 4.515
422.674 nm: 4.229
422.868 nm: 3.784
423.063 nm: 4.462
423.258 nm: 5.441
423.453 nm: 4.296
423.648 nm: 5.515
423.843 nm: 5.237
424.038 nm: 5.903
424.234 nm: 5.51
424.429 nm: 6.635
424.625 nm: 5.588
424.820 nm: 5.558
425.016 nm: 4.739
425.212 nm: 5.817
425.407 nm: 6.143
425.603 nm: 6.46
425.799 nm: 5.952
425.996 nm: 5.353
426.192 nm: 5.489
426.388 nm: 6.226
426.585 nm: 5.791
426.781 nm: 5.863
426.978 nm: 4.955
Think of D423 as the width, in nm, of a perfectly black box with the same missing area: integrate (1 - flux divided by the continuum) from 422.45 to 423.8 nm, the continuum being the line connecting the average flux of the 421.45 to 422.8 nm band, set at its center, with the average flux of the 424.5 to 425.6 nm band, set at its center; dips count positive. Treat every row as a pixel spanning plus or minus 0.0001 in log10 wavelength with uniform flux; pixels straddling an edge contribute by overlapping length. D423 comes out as 0.17 nm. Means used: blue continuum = 5.09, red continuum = 5.67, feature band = 4.64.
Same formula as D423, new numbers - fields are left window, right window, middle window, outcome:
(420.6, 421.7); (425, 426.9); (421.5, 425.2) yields 0.36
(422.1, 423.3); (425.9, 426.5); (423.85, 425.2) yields -0.12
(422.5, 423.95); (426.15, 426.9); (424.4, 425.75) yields -0.12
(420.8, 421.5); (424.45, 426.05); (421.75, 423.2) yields 0.27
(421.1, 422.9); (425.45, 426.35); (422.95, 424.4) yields 0.07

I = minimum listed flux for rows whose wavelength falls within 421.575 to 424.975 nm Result 3.784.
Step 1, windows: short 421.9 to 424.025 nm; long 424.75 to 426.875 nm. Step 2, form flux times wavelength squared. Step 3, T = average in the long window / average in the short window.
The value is 1.2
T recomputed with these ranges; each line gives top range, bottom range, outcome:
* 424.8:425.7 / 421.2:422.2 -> 1.04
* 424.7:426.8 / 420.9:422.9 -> 1.11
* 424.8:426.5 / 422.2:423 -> 1.33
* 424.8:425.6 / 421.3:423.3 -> 1.15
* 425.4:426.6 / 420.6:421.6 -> 1.06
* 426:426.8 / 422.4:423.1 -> 1.39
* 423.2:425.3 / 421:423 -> 1.06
